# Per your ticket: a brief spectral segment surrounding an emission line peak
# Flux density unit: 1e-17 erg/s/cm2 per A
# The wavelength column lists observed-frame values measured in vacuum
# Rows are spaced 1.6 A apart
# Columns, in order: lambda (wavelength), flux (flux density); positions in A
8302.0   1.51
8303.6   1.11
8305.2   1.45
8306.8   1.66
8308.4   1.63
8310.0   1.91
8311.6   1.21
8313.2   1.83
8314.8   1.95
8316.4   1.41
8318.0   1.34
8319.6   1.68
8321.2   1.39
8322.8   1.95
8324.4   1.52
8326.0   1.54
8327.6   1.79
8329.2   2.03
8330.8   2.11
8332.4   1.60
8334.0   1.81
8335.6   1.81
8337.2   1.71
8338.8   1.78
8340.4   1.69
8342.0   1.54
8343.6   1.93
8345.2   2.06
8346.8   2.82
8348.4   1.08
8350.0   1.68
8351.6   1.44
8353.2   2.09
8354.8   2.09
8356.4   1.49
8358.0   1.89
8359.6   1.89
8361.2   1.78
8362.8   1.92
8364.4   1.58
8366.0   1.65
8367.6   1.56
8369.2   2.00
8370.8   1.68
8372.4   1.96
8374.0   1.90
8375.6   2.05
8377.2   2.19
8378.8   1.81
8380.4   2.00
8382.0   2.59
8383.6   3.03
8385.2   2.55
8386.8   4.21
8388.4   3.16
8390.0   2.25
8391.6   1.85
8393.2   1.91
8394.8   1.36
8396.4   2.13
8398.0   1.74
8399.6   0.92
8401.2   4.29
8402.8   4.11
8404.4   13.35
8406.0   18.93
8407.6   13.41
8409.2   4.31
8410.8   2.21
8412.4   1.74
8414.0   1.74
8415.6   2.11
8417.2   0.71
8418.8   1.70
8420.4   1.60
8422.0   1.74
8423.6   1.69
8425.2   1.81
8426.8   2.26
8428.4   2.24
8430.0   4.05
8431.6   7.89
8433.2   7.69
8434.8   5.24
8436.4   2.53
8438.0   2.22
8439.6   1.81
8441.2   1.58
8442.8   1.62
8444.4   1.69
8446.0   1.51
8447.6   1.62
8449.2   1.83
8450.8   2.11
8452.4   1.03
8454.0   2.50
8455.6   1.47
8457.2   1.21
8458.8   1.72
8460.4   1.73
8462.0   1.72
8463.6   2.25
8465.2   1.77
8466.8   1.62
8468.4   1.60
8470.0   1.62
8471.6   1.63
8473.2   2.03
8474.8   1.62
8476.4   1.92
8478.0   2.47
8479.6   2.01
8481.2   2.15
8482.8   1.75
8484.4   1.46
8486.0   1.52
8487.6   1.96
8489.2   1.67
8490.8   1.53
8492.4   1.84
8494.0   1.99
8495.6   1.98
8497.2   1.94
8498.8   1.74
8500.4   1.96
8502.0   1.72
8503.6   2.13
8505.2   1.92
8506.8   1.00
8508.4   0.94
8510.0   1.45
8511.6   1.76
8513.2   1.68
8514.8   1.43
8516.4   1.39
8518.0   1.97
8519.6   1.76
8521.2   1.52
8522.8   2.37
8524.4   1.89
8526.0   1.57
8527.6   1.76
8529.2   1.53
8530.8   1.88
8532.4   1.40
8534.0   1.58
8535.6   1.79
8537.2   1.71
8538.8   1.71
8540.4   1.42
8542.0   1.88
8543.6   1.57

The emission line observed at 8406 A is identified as H-alpha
